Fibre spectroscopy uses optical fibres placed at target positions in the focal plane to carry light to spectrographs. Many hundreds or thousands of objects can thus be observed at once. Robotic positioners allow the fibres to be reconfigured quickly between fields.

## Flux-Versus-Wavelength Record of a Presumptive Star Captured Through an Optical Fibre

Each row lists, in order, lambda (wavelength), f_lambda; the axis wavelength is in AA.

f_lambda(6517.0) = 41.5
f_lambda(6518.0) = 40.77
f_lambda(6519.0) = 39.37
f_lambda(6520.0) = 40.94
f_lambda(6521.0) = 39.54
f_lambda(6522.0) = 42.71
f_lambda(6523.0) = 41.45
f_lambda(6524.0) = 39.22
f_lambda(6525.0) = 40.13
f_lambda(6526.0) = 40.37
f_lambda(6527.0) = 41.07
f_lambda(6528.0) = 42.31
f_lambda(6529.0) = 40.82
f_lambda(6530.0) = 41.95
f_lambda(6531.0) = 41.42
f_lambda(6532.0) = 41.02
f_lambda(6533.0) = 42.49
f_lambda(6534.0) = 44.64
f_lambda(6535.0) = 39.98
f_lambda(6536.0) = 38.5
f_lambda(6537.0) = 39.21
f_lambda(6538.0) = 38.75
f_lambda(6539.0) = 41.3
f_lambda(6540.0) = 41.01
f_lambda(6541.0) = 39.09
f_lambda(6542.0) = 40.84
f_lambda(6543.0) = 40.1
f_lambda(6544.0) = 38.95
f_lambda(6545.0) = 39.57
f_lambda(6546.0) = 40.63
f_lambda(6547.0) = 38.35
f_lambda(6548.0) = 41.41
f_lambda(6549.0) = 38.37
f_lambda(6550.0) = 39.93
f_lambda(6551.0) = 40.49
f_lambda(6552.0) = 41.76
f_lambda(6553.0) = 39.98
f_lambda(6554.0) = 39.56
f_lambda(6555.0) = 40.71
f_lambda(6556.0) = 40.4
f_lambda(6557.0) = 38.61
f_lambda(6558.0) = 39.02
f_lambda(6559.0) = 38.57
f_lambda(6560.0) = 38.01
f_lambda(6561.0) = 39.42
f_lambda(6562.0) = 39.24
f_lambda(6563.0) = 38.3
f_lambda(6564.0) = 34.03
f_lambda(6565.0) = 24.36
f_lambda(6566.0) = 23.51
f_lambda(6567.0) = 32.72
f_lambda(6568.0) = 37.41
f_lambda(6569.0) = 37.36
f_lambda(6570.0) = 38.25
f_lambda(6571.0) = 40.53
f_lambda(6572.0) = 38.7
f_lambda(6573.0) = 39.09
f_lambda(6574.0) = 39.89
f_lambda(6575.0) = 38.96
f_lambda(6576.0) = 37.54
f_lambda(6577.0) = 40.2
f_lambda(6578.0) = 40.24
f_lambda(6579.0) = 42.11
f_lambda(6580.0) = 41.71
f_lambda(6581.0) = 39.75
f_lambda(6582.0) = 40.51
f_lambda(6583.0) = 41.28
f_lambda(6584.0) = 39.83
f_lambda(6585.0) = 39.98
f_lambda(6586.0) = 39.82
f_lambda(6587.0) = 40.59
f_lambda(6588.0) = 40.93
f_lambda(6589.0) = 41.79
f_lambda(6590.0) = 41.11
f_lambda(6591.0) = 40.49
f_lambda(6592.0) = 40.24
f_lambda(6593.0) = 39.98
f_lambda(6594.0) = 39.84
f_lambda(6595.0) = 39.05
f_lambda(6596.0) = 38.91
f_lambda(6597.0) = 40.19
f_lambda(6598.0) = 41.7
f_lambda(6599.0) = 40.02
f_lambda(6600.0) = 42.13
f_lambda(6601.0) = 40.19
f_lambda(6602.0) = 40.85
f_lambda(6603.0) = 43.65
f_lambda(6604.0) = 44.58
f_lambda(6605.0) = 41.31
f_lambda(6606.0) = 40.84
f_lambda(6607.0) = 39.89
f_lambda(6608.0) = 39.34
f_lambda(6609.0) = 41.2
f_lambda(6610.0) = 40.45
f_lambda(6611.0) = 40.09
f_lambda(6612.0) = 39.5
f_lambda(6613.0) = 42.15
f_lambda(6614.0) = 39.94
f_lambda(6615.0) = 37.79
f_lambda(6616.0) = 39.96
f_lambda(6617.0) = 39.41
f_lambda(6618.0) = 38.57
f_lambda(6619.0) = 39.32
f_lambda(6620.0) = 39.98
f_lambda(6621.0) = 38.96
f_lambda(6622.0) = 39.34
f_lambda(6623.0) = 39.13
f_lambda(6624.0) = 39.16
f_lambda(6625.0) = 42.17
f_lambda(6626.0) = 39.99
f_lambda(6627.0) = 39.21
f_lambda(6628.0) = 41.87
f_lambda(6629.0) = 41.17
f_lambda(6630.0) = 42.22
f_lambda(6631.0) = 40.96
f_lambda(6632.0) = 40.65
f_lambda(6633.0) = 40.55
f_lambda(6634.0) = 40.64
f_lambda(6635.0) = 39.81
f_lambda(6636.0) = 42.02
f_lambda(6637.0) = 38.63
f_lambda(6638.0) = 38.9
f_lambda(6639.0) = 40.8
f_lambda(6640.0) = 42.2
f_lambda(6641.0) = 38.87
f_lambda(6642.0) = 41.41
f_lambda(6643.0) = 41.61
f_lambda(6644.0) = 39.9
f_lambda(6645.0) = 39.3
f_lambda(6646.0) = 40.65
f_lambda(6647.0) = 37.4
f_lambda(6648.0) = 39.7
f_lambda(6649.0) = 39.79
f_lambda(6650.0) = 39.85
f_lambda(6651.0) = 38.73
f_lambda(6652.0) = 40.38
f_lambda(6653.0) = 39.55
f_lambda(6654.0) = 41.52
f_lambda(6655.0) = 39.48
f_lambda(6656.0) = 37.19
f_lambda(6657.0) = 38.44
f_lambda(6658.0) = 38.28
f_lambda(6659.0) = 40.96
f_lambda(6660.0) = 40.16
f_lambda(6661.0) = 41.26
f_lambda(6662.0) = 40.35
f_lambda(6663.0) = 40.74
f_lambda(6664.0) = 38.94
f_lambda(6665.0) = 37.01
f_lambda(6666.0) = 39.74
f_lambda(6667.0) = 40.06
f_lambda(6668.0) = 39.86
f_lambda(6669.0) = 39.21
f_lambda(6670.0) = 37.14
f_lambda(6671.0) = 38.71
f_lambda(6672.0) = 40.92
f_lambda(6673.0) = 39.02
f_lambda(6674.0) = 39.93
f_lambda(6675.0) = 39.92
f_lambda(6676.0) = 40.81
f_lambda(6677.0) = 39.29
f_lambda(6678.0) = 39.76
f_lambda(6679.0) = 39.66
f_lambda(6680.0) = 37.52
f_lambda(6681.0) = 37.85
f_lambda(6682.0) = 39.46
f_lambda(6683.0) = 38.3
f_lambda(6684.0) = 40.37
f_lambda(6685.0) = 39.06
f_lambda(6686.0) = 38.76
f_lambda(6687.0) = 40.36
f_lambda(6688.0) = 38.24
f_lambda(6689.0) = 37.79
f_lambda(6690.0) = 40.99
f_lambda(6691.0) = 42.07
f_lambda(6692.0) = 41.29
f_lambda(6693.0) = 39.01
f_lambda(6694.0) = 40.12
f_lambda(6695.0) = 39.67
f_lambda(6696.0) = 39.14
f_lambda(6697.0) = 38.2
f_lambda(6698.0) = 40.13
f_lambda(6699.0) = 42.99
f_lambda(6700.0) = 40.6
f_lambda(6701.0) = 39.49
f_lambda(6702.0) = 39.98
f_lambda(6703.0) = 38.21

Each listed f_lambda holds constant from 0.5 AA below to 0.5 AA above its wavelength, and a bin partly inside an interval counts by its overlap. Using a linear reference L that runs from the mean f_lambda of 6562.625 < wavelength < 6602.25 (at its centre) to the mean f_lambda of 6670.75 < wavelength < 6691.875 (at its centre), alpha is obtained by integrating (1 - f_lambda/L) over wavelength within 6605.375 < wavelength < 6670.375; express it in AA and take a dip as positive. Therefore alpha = -1.2 AA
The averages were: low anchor 38.8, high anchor 39.5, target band 39.9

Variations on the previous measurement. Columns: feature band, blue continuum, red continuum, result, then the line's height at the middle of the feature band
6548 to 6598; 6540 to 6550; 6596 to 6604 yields 2.1 AA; 40.6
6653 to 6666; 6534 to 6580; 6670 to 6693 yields -0.1 AA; 39.3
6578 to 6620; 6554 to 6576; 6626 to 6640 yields -1.8 AA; 38.8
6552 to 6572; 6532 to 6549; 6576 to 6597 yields 1.6 AA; 40.3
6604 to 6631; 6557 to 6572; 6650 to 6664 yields -1.5 AA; 38.1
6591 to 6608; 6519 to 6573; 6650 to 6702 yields -0.6 AA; 39.4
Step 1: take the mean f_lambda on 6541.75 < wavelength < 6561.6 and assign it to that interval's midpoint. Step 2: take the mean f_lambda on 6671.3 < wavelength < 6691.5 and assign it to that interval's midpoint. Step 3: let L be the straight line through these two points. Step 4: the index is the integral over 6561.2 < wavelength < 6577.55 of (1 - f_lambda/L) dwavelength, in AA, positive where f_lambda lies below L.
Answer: 1.4 AA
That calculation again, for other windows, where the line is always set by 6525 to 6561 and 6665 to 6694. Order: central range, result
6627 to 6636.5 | -0.31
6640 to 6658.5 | -0.01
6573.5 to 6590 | -0.13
